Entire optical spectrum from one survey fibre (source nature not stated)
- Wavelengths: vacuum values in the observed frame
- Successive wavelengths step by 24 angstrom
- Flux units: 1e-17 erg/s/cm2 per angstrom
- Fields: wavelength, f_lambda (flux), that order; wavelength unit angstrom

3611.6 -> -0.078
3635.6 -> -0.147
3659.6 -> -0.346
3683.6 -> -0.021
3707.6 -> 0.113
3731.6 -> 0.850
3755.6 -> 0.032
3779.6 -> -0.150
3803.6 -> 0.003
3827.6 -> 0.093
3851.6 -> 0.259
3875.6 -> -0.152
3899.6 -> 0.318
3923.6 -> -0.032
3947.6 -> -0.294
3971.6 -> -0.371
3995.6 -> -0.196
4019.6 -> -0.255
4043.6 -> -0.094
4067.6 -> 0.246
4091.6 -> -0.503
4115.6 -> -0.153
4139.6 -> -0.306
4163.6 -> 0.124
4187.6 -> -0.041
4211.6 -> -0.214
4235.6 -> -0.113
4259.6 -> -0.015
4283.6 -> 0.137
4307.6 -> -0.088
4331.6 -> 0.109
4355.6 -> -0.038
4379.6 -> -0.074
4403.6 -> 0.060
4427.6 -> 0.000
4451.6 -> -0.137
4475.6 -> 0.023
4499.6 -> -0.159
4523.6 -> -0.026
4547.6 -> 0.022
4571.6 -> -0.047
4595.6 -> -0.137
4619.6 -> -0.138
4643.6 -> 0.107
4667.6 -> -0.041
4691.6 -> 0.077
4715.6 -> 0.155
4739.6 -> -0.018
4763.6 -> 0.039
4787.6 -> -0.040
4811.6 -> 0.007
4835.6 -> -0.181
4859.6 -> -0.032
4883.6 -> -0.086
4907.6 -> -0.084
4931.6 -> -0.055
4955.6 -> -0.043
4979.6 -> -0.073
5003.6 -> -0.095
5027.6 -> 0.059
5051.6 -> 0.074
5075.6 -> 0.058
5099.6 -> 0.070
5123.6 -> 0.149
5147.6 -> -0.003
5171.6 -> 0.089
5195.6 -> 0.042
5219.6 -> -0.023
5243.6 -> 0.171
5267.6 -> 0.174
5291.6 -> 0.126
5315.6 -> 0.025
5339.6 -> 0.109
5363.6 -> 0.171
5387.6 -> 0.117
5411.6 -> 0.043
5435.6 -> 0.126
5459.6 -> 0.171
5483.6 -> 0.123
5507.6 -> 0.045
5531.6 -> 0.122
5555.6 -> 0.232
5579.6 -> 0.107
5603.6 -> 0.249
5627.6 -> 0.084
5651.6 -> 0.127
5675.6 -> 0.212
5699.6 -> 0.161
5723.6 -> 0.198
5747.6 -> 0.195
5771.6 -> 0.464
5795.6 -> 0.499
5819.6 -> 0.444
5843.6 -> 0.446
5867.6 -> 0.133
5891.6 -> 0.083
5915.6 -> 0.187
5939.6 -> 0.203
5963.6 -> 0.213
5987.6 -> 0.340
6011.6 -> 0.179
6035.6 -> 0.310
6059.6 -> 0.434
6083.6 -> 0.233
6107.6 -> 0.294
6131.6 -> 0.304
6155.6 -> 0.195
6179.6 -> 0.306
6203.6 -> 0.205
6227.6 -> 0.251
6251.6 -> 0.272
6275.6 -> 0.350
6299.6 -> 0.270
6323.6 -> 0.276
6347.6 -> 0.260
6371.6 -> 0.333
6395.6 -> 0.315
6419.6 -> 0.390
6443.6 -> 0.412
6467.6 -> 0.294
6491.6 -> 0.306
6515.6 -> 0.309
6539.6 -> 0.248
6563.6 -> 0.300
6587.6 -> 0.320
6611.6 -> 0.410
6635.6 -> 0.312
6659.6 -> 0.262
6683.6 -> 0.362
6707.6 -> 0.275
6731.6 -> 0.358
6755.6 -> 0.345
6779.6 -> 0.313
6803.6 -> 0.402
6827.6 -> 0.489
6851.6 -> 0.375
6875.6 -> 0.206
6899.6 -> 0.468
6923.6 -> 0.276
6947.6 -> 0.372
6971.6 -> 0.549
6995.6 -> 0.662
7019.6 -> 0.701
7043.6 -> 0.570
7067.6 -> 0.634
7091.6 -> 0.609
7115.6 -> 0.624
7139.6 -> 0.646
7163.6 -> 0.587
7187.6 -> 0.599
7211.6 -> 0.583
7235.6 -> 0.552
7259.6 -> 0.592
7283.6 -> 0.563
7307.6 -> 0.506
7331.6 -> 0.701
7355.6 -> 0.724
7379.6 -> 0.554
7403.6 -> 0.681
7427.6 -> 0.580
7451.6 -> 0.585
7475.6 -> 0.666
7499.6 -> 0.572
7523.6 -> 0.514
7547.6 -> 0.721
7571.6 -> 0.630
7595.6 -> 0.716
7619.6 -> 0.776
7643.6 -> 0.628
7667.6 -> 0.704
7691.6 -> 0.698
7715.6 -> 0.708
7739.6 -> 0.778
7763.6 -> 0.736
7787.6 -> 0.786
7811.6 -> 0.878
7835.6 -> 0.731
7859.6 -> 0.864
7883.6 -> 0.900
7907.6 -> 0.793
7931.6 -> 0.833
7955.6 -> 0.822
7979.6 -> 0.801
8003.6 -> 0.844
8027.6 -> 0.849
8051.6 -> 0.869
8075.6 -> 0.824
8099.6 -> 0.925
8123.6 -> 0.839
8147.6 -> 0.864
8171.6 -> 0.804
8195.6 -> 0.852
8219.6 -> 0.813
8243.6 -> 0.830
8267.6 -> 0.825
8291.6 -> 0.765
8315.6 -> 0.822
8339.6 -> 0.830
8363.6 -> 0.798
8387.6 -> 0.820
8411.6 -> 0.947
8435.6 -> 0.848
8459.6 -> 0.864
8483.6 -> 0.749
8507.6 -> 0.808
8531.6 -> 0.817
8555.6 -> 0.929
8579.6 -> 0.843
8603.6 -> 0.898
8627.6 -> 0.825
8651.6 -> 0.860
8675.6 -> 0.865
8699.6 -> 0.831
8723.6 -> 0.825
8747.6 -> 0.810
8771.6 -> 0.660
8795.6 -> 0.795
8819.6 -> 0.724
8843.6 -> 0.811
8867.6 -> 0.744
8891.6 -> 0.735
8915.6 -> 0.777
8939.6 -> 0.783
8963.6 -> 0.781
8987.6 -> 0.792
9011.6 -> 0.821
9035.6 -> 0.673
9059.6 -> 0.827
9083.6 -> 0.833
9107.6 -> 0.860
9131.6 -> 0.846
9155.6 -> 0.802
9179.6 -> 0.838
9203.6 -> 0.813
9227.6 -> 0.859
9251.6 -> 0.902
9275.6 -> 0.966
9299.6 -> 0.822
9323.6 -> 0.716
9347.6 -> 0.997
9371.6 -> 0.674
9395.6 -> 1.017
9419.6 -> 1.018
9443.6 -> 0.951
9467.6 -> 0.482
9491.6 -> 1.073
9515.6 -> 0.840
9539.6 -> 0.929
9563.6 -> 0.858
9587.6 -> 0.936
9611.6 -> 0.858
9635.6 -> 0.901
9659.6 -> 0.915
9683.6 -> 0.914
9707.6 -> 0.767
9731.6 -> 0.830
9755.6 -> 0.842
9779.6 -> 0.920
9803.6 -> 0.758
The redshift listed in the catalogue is 0.746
